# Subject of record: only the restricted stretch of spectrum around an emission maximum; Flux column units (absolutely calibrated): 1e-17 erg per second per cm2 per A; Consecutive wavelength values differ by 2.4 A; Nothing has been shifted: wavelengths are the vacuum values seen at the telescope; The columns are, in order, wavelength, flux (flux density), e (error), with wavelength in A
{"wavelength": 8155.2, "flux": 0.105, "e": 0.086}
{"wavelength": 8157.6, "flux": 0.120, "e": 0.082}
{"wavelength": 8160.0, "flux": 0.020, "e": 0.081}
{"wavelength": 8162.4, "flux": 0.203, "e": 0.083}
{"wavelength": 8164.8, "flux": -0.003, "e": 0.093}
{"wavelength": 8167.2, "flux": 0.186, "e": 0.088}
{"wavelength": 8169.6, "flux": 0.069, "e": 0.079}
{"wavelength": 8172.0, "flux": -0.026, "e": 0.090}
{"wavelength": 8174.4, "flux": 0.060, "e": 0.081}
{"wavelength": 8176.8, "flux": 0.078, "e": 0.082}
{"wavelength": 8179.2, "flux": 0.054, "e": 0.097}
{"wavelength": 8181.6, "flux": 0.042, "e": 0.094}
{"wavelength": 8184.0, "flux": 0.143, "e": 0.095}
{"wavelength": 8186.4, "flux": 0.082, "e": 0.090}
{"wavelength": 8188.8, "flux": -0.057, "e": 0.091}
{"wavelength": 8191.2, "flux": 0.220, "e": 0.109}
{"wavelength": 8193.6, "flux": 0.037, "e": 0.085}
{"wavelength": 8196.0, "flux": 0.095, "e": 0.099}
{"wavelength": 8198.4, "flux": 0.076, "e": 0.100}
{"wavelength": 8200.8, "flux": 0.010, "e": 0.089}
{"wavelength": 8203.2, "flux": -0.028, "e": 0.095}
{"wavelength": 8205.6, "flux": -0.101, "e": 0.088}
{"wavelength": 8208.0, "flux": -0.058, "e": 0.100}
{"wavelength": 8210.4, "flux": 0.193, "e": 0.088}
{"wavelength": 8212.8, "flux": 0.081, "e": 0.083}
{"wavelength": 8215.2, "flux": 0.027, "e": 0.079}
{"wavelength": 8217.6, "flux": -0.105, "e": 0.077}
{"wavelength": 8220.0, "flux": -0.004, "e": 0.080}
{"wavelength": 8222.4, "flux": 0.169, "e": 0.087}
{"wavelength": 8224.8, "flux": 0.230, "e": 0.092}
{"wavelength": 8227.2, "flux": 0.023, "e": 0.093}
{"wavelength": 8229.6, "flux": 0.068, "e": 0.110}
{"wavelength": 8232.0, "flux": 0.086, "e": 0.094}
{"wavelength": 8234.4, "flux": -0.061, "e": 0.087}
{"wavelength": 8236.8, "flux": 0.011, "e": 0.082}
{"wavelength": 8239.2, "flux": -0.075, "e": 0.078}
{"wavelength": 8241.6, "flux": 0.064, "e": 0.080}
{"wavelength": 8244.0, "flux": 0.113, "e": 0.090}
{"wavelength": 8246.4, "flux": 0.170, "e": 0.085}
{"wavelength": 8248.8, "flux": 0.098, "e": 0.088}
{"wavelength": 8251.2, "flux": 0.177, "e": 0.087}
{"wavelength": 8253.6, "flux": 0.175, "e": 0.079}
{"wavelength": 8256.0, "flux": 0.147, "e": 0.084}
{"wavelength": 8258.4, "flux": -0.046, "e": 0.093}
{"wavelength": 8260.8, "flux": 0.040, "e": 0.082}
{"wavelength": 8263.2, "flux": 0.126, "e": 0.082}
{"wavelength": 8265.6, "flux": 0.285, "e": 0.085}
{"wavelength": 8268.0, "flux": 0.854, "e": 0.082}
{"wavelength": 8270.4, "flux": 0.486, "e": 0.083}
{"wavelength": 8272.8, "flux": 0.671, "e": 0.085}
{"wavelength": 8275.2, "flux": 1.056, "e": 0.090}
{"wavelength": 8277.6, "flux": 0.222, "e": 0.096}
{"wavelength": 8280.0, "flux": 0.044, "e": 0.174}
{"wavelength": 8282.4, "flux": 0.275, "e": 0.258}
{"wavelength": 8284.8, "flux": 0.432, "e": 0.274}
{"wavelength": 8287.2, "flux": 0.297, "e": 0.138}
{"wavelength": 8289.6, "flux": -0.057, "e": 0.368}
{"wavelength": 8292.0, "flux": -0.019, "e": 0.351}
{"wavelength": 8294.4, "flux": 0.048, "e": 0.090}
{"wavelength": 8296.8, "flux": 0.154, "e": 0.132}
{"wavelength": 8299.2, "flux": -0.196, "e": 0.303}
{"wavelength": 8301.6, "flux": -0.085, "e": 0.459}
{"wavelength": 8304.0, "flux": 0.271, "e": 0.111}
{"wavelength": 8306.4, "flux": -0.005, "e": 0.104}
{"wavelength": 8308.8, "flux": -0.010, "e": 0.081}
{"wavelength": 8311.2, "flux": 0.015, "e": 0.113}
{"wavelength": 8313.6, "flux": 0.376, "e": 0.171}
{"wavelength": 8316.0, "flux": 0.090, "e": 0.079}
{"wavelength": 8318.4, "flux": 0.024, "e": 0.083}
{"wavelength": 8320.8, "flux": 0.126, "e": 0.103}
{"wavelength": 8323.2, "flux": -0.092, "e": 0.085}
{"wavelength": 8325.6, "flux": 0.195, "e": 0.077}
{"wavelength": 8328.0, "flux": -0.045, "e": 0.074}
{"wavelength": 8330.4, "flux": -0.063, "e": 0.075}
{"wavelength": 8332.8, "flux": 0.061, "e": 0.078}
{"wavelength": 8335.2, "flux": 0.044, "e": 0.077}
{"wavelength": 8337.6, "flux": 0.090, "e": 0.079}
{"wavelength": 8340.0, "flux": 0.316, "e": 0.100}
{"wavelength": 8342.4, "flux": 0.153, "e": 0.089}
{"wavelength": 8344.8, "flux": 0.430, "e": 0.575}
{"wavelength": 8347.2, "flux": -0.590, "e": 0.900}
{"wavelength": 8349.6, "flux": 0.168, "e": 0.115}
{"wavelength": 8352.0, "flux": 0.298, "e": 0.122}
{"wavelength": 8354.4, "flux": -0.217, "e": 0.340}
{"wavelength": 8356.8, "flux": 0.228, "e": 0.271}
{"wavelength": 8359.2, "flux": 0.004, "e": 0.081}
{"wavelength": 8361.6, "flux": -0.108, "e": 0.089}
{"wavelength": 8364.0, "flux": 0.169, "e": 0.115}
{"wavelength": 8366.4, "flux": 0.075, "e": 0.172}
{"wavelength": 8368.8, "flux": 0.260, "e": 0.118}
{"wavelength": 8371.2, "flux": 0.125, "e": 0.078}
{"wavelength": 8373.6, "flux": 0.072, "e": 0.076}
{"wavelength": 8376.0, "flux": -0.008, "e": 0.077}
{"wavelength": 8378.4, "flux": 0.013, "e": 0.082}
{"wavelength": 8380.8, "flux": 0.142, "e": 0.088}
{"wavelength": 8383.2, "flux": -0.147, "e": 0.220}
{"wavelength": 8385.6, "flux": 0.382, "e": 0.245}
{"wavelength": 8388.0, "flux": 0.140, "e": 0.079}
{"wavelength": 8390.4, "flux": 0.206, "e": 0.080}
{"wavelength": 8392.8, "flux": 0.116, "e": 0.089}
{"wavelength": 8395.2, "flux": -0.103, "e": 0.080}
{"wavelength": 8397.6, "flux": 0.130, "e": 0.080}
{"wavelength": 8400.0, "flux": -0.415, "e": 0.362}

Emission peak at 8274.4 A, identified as [O II]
